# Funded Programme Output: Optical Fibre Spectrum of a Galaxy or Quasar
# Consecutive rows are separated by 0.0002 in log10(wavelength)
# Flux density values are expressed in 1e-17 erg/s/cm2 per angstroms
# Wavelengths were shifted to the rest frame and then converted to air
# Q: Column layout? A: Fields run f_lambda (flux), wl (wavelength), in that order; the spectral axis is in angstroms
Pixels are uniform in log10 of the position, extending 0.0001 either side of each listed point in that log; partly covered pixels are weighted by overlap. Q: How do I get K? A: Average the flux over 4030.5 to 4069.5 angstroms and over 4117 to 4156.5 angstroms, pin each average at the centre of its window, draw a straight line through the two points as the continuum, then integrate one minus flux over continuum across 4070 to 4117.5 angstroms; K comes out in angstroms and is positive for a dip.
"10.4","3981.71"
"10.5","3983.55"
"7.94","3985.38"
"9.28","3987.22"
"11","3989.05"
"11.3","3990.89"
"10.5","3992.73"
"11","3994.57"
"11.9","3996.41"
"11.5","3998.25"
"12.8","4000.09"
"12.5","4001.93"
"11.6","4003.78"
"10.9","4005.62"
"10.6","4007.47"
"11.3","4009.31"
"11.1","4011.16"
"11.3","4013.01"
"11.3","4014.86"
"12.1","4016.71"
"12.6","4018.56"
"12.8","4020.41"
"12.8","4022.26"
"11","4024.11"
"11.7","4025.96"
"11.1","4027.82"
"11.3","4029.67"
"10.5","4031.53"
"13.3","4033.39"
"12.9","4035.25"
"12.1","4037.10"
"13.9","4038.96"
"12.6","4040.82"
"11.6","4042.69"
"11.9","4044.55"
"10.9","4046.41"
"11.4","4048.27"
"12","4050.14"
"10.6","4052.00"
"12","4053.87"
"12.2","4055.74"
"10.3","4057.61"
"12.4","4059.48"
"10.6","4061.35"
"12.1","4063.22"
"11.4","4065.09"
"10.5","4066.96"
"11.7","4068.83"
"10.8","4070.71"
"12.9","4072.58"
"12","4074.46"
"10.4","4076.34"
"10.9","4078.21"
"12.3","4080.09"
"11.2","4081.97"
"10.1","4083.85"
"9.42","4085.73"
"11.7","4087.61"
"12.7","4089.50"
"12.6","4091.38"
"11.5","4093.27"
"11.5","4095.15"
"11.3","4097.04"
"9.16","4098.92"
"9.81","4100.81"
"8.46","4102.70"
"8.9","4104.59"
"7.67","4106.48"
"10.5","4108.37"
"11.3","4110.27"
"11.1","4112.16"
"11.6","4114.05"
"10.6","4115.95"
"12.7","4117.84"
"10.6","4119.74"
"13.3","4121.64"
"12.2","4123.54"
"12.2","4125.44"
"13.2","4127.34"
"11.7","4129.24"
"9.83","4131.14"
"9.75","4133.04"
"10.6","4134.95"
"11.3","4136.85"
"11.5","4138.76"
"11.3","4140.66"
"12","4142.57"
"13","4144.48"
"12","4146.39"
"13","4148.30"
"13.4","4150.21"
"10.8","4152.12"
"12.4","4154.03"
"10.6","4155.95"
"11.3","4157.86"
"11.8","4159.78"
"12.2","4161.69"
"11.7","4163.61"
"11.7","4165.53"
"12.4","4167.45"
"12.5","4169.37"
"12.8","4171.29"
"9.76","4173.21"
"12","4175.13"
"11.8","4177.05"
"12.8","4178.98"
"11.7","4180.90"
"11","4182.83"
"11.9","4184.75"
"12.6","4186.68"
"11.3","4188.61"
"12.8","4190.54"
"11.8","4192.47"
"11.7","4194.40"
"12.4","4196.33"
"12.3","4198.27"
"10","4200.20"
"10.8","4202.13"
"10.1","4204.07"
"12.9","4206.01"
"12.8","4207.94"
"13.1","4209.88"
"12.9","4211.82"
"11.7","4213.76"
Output 3.8 angstroms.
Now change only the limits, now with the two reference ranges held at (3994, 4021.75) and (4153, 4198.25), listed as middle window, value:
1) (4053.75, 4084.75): 1.0 angstroms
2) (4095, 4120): 3.1 angstroms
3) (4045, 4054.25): 0.3 angstroms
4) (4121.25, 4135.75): 0.4 angstroms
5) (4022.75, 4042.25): -0.5 angstroms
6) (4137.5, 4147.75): -0.1 angstroms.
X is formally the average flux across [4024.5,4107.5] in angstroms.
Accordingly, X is 11.3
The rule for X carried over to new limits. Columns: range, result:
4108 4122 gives 11.4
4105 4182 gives 11.6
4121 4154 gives 11.8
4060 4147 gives 11.2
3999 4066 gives 11.8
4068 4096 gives 11.4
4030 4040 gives 12.5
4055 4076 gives 11.5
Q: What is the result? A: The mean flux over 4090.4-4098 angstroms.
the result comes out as 11.7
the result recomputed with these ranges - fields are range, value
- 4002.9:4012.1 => 11.1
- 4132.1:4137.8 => 10.5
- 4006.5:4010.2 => 10.9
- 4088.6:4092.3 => 12.7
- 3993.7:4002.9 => 11.9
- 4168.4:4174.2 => 11.7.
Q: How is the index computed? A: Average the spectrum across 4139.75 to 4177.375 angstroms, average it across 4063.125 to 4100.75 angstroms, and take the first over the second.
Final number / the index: 1.1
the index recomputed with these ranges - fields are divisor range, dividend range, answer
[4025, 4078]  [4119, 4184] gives 1.01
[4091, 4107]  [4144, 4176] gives 1.19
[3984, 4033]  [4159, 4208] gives 1.04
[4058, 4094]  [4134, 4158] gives 1.03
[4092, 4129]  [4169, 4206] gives 1.07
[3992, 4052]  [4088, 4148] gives 0.95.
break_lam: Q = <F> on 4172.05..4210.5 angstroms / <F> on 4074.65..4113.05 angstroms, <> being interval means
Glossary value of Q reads 1.11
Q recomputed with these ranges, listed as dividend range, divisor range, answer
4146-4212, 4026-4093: 1.03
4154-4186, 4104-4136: 1.06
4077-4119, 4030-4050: 0.89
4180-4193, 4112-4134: 1.03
